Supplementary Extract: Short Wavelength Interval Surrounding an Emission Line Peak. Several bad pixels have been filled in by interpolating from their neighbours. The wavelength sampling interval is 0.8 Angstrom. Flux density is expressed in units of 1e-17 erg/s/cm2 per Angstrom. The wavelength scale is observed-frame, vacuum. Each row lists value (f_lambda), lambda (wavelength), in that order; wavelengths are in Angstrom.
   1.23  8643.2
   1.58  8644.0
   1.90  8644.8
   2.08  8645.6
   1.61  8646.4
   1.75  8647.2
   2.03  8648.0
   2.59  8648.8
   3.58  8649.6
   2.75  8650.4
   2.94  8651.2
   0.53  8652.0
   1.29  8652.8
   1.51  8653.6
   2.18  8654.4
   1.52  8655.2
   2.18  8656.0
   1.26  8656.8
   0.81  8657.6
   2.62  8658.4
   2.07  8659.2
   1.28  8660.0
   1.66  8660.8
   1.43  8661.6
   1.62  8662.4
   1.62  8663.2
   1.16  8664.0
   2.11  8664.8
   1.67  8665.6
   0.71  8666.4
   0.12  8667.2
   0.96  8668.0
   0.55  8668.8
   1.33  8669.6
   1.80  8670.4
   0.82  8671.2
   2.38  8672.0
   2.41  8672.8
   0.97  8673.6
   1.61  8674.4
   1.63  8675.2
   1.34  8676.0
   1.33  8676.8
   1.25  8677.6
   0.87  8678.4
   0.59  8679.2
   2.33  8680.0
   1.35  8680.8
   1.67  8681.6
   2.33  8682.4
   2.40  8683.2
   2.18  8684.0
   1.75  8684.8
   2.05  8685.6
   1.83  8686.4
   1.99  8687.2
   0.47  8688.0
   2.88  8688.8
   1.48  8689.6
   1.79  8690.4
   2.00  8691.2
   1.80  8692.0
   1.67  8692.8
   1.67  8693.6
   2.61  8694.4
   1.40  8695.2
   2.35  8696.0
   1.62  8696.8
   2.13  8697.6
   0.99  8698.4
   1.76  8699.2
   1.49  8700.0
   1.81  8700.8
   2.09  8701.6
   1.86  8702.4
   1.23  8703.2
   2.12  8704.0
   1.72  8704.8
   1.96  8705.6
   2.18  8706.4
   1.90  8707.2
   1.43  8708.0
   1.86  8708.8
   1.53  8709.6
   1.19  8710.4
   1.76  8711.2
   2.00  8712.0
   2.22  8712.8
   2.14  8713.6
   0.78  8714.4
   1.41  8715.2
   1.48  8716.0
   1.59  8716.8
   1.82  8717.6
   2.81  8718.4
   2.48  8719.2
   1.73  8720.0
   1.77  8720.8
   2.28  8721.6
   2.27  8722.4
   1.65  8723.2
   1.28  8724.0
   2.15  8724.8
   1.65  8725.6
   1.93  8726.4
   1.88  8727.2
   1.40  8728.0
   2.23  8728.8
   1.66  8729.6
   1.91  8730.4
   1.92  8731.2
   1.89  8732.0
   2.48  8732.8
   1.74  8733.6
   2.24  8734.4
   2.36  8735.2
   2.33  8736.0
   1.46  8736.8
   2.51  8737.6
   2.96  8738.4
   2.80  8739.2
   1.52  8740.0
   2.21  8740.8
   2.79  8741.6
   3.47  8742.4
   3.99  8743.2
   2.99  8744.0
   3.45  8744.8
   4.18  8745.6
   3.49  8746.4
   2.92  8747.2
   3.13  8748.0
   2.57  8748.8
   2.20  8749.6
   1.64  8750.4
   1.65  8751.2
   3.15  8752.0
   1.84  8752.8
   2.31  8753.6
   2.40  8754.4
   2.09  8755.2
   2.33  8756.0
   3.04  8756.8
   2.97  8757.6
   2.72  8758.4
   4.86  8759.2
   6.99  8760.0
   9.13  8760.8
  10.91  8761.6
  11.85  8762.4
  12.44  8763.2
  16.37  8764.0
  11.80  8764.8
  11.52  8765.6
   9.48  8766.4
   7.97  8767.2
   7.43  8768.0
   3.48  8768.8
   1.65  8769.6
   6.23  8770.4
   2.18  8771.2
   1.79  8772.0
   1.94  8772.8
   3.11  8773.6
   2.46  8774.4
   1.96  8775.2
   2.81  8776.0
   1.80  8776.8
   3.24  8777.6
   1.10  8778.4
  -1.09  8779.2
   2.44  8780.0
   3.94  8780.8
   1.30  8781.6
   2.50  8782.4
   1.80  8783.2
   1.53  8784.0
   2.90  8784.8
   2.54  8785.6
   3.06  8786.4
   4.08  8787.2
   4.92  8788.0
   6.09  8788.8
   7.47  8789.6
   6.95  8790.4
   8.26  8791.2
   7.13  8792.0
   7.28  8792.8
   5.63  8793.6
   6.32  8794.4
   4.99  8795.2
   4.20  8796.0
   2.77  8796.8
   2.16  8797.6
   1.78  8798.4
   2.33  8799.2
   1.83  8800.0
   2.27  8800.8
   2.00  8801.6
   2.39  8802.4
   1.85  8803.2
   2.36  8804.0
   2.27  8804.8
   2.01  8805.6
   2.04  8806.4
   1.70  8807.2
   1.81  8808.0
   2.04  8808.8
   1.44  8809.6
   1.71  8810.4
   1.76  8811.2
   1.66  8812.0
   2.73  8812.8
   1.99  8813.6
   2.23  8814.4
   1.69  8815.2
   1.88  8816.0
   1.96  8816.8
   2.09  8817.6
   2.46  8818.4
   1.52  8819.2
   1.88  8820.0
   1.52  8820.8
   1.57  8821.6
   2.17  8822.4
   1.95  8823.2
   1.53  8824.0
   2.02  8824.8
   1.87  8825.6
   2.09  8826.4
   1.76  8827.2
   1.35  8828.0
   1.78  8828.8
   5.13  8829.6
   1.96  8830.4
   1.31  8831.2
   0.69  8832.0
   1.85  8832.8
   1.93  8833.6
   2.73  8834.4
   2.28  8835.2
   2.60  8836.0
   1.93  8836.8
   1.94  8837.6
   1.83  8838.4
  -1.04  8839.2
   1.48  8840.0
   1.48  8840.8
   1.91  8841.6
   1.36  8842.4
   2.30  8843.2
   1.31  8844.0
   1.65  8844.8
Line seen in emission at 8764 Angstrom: Halpha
